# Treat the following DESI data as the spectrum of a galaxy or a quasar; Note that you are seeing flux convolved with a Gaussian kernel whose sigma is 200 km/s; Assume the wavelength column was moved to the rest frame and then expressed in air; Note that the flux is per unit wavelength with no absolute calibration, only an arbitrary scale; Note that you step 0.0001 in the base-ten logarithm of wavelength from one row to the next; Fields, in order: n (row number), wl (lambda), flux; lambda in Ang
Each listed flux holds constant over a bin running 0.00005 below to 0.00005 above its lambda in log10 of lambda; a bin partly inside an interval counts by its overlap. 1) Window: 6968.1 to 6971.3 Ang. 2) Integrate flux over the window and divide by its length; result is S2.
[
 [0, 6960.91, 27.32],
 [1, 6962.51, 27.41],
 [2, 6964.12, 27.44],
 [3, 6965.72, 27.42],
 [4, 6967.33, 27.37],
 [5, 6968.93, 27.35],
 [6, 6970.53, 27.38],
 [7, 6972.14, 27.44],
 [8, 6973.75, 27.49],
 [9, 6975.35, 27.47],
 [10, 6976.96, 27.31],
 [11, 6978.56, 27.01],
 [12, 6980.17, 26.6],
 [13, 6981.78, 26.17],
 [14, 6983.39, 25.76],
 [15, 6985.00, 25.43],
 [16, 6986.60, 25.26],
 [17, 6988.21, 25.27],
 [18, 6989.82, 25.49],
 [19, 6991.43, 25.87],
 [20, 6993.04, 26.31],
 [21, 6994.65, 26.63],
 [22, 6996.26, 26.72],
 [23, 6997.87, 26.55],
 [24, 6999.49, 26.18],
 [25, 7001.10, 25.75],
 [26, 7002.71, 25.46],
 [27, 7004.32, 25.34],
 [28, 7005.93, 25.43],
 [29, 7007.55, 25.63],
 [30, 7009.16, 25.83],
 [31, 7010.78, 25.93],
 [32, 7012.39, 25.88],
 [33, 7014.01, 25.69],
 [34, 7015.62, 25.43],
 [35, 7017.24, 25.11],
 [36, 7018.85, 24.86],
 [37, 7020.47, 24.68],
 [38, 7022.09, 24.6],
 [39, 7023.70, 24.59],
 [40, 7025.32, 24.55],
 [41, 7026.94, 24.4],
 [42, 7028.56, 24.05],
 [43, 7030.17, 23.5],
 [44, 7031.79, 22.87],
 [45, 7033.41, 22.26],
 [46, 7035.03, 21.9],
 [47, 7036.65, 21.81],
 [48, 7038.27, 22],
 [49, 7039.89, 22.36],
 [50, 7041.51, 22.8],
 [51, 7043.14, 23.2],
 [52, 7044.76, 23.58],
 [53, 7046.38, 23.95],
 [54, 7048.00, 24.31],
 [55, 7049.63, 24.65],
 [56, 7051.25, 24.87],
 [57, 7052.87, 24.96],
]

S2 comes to 27.4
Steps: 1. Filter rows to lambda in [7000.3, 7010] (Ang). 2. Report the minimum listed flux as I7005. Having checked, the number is 25.34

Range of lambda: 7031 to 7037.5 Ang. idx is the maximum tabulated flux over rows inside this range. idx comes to 22.87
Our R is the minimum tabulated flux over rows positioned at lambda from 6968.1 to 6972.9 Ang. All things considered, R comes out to 27.35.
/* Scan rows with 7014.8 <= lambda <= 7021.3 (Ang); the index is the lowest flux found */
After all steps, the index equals 24.68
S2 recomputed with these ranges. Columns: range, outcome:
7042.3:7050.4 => 23.9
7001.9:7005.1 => 25.4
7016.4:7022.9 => 24.8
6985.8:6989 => 25.3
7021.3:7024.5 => 24.6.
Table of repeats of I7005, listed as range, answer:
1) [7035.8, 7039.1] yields 21.81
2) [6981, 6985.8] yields 25.43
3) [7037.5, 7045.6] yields 22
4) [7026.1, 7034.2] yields 22.26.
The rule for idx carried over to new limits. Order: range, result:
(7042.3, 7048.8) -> 24.31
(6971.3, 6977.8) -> 27.49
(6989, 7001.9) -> 26.72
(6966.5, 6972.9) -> 27.44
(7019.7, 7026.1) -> 24.68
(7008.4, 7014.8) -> 25.93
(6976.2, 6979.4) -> 27.31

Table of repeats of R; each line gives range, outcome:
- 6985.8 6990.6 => 25.26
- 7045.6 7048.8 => 23.95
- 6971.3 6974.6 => 27.44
